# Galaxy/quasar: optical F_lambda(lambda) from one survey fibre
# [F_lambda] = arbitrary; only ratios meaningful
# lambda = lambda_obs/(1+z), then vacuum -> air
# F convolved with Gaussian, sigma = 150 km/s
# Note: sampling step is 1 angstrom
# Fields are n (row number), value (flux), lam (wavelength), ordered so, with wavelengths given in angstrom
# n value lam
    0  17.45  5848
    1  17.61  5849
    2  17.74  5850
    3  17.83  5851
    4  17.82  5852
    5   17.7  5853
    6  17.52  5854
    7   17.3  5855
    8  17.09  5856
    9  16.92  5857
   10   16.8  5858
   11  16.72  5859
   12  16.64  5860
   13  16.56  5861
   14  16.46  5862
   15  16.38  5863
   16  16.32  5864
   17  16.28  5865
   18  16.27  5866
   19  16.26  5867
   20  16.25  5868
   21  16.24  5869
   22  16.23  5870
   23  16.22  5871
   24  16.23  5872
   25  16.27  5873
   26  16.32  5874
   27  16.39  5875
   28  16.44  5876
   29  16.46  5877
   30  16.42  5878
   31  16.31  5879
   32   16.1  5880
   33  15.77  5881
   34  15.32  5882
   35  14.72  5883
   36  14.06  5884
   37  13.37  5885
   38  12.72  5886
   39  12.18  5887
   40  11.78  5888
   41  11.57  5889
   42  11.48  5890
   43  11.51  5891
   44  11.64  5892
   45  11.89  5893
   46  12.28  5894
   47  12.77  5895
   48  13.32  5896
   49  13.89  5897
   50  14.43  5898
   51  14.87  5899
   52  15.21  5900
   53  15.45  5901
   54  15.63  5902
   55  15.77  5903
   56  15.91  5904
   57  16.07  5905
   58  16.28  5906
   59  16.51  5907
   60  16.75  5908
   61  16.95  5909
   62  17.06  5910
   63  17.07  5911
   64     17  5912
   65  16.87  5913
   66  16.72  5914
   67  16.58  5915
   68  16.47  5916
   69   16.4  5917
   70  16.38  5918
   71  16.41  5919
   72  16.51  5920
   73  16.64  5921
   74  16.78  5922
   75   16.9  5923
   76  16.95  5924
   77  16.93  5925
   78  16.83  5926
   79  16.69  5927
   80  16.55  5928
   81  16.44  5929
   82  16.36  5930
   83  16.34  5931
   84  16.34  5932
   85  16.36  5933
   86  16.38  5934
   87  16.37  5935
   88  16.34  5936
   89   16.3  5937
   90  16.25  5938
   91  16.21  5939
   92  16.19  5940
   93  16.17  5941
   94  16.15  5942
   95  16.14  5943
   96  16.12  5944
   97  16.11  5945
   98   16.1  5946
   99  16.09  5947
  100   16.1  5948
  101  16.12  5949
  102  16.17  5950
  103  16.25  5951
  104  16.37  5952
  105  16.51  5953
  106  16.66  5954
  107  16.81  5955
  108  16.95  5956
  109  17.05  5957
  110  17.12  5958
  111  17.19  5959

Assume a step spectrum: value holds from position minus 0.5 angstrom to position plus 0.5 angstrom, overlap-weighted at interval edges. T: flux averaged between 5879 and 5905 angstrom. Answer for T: 13.8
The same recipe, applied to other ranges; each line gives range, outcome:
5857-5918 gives 15.4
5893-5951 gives 16.1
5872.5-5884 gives 16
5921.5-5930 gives 16.7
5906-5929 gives 16.7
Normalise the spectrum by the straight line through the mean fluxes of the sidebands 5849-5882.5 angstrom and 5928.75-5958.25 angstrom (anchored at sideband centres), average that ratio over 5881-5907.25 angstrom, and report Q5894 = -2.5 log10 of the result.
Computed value 0.189 mag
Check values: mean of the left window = 16.6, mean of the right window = 16.4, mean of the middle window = 13.9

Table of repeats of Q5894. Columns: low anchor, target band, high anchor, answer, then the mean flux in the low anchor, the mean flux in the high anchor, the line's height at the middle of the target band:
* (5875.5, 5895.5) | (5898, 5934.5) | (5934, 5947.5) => -0.09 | 13.7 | 16.2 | 15.1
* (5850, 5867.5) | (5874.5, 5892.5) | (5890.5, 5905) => 0.07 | 16.9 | 14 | 15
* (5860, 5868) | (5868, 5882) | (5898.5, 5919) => 0.01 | 16.4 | 16.3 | 16.4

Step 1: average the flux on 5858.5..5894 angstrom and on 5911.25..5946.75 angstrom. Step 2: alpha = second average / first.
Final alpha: 1.1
